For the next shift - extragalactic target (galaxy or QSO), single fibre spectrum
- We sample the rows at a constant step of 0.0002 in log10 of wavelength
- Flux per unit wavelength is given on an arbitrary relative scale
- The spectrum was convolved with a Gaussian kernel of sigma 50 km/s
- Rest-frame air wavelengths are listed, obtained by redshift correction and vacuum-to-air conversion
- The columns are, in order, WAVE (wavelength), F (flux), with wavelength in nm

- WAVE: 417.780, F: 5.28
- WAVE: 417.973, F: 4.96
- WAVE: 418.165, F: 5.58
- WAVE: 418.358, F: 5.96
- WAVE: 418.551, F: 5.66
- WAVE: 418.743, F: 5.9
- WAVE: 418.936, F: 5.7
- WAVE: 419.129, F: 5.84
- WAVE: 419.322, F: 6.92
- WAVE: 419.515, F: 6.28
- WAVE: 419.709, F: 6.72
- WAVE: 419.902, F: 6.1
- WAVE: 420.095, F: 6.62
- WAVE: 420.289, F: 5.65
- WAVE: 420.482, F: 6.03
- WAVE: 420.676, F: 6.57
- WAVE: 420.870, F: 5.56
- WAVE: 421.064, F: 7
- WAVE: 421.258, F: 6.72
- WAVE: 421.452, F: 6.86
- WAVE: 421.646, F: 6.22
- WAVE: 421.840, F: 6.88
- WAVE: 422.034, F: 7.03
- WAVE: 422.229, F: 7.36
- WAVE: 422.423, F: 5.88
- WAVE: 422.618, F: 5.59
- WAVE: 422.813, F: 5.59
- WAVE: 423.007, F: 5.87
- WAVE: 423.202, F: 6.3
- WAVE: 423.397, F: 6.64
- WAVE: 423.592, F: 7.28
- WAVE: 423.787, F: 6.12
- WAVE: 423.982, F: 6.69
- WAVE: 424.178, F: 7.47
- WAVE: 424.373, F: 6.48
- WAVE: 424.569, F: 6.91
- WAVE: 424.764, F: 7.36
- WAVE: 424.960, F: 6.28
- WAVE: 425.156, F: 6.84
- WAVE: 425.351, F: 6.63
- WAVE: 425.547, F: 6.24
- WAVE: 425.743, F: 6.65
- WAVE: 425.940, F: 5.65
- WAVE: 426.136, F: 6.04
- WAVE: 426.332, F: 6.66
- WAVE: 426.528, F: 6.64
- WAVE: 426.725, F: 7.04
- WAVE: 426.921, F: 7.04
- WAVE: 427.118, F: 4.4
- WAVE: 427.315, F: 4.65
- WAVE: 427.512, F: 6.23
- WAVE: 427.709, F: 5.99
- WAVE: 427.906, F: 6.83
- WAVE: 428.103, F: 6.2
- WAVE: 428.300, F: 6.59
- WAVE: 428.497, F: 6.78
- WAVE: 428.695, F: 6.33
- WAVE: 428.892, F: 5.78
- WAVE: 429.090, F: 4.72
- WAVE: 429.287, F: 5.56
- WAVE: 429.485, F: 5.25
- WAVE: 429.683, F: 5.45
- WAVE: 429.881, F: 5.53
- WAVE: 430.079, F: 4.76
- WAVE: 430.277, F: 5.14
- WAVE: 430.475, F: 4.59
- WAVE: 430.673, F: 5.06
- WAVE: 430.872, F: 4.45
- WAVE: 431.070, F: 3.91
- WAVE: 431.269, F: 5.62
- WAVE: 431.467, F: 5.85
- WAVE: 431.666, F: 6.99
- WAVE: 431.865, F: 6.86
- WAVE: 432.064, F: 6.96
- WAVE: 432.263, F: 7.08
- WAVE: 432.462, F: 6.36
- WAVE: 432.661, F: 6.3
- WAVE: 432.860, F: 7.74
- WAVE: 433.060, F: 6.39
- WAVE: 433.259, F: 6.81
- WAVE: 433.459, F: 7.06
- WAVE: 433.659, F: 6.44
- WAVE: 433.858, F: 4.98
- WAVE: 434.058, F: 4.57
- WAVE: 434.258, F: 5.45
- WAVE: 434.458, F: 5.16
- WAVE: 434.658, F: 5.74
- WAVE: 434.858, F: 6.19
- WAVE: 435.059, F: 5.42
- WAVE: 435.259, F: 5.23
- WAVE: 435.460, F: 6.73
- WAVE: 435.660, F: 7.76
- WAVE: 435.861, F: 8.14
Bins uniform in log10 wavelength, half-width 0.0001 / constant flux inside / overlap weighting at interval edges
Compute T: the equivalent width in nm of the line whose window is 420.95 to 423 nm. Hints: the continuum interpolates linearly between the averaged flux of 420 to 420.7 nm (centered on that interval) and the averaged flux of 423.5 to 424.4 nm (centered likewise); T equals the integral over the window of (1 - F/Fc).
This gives 0.00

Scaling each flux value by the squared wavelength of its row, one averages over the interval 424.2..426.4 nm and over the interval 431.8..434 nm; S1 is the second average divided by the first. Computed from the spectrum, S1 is 1.0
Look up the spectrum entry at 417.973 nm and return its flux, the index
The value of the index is 4.96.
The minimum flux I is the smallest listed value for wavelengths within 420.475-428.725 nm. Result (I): 4.4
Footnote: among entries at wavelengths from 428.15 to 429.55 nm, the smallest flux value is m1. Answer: 4.72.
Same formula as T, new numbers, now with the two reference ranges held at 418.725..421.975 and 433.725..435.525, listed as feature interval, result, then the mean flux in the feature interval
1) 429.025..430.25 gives 0.12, 5.22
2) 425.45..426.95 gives -0.12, 6.47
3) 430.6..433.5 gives -0.30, 6.22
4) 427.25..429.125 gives -0.06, 6.08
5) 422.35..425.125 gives -0.15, 6.47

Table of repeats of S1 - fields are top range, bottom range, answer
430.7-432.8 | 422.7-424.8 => 0.95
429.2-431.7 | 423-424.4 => 0.81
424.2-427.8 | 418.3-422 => 1.04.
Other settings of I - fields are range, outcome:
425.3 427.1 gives 5.65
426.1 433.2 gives 3.91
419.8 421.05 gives 5.56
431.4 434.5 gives 4.57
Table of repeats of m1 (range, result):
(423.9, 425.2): 6.28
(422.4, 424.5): 5.59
